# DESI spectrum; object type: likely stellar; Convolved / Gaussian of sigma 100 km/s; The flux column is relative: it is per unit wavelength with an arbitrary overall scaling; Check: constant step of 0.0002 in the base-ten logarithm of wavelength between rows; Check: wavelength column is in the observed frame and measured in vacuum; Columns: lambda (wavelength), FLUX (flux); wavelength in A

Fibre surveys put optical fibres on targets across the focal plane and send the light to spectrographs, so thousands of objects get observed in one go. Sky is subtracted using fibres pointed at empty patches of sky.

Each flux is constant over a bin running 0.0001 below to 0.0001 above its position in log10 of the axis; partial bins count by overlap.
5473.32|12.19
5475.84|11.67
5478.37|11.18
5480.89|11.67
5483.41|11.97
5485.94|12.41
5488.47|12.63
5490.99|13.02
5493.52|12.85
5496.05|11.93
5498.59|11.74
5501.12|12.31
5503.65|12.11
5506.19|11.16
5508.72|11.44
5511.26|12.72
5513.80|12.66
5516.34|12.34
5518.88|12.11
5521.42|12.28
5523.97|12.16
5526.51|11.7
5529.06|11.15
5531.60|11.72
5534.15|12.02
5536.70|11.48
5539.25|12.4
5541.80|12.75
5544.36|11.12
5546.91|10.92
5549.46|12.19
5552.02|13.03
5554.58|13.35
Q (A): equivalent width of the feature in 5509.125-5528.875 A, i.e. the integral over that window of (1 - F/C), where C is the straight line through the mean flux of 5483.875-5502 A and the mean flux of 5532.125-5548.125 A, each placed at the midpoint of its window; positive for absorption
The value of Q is -0.2 A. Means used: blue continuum 12.4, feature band 12.2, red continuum 11.8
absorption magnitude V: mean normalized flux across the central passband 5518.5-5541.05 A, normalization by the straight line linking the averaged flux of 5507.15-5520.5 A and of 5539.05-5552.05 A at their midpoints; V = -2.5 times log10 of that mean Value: 0.02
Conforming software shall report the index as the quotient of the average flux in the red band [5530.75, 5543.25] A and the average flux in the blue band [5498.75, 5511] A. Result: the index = 1.02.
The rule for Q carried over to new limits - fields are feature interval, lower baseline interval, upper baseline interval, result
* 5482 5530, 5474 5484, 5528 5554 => -1.58 A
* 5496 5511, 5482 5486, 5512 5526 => 0.46 A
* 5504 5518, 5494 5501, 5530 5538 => -0.19 A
